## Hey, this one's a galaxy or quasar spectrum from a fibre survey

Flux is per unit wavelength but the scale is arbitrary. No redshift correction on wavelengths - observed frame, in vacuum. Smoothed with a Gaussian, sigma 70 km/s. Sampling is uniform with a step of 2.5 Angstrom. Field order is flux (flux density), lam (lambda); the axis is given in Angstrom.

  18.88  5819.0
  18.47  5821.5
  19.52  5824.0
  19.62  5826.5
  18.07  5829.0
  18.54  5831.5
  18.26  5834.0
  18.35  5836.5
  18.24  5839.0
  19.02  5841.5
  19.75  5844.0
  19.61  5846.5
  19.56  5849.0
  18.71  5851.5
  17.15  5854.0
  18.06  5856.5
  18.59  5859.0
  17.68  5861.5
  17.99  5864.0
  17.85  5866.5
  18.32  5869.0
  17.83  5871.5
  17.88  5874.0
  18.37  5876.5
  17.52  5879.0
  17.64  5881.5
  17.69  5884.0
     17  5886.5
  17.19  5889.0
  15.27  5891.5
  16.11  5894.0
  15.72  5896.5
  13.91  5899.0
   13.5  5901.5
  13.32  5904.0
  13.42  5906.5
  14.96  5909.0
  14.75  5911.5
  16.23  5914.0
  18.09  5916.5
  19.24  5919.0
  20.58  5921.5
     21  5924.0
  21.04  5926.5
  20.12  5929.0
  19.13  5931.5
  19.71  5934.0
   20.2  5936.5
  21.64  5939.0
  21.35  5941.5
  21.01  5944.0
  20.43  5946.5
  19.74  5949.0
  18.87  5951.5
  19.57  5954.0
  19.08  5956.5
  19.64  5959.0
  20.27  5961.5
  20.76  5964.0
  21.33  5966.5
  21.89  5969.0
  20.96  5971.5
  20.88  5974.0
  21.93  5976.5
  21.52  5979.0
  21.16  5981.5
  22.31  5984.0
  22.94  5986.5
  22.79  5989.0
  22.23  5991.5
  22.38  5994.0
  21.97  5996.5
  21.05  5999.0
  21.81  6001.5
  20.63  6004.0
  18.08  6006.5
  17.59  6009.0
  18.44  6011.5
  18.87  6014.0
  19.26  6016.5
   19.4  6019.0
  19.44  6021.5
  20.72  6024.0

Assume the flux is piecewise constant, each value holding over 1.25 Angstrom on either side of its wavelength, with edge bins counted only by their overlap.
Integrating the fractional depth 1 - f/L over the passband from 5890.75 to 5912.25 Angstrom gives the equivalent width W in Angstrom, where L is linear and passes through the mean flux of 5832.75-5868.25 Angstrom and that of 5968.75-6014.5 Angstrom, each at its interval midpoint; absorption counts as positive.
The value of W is 5.4 Angstrom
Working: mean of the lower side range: 18.5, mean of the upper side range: 21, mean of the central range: 14.5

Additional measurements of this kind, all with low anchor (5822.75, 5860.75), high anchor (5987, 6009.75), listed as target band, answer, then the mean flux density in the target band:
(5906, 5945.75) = 2.0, 19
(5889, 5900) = 2.3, 15.5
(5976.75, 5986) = -0.4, 21.8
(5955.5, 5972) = 0.0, 20.6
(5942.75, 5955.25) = 0.3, 19.9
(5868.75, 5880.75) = 0.8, 17.9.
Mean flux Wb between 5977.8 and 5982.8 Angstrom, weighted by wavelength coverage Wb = 21.3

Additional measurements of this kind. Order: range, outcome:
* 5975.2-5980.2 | 21.7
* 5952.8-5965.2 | 19.9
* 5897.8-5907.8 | 13.5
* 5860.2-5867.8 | 17.8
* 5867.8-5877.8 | 18.1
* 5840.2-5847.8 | 19.5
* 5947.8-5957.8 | 19.3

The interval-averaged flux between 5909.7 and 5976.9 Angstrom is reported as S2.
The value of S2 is 19.9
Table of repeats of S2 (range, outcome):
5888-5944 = 17.6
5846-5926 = 17.2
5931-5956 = 20.2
